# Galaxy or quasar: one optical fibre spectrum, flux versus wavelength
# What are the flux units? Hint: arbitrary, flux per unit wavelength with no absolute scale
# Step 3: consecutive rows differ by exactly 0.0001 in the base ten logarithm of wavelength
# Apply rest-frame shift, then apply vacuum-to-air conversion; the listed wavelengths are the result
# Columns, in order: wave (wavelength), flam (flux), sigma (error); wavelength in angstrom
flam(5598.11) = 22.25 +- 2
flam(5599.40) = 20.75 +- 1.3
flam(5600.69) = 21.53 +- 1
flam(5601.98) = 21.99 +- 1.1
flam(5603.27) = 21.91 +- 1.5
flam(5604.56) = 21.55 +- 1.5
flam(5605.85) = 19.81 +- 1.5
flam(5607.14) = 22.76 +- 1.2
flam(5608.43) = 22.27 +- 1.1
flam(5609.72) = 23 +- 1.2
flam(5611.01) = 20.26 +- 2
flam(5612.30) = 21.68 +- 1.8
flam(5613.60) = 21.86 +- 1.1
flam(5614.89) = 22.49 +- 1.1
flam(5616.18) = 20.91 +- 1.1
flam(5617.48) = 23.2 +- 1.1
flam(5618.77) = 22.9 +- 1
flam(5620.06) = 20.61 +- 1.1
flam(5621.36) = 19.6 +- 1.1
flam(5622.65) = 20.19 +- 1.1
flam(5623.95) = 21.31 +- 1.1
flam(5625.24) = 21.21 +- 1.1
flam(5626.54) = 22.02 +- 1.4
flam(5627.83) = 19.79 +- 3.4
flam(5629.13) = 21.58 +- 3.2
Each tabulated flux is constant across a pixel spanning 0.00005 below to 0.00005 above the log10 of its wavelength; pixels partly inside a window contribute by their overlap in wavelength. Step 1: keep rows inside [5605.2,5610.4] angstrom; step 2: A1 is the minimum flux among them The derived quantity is 19.81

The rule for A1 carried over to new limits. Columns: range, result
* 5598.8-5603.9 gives 20.75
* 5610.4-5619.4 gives 20.26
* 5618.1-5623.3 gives 19.6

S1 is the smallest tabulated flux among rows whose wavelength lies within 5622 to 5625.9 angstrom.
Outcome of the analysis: 20.19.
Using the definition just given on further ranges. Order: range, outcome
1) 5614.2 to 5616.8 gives 20.91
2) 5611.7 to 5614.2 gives 21.68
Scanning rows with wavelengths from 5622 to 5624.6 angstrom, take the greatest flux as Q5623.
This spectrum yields 21.31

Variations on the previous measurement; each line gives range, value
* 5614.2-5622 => 23.2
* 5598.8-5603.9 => 21.99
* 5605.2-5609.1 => 22.76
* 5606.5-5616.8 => 23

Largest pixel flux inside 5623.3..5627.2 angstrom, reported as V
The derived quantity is 22.02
